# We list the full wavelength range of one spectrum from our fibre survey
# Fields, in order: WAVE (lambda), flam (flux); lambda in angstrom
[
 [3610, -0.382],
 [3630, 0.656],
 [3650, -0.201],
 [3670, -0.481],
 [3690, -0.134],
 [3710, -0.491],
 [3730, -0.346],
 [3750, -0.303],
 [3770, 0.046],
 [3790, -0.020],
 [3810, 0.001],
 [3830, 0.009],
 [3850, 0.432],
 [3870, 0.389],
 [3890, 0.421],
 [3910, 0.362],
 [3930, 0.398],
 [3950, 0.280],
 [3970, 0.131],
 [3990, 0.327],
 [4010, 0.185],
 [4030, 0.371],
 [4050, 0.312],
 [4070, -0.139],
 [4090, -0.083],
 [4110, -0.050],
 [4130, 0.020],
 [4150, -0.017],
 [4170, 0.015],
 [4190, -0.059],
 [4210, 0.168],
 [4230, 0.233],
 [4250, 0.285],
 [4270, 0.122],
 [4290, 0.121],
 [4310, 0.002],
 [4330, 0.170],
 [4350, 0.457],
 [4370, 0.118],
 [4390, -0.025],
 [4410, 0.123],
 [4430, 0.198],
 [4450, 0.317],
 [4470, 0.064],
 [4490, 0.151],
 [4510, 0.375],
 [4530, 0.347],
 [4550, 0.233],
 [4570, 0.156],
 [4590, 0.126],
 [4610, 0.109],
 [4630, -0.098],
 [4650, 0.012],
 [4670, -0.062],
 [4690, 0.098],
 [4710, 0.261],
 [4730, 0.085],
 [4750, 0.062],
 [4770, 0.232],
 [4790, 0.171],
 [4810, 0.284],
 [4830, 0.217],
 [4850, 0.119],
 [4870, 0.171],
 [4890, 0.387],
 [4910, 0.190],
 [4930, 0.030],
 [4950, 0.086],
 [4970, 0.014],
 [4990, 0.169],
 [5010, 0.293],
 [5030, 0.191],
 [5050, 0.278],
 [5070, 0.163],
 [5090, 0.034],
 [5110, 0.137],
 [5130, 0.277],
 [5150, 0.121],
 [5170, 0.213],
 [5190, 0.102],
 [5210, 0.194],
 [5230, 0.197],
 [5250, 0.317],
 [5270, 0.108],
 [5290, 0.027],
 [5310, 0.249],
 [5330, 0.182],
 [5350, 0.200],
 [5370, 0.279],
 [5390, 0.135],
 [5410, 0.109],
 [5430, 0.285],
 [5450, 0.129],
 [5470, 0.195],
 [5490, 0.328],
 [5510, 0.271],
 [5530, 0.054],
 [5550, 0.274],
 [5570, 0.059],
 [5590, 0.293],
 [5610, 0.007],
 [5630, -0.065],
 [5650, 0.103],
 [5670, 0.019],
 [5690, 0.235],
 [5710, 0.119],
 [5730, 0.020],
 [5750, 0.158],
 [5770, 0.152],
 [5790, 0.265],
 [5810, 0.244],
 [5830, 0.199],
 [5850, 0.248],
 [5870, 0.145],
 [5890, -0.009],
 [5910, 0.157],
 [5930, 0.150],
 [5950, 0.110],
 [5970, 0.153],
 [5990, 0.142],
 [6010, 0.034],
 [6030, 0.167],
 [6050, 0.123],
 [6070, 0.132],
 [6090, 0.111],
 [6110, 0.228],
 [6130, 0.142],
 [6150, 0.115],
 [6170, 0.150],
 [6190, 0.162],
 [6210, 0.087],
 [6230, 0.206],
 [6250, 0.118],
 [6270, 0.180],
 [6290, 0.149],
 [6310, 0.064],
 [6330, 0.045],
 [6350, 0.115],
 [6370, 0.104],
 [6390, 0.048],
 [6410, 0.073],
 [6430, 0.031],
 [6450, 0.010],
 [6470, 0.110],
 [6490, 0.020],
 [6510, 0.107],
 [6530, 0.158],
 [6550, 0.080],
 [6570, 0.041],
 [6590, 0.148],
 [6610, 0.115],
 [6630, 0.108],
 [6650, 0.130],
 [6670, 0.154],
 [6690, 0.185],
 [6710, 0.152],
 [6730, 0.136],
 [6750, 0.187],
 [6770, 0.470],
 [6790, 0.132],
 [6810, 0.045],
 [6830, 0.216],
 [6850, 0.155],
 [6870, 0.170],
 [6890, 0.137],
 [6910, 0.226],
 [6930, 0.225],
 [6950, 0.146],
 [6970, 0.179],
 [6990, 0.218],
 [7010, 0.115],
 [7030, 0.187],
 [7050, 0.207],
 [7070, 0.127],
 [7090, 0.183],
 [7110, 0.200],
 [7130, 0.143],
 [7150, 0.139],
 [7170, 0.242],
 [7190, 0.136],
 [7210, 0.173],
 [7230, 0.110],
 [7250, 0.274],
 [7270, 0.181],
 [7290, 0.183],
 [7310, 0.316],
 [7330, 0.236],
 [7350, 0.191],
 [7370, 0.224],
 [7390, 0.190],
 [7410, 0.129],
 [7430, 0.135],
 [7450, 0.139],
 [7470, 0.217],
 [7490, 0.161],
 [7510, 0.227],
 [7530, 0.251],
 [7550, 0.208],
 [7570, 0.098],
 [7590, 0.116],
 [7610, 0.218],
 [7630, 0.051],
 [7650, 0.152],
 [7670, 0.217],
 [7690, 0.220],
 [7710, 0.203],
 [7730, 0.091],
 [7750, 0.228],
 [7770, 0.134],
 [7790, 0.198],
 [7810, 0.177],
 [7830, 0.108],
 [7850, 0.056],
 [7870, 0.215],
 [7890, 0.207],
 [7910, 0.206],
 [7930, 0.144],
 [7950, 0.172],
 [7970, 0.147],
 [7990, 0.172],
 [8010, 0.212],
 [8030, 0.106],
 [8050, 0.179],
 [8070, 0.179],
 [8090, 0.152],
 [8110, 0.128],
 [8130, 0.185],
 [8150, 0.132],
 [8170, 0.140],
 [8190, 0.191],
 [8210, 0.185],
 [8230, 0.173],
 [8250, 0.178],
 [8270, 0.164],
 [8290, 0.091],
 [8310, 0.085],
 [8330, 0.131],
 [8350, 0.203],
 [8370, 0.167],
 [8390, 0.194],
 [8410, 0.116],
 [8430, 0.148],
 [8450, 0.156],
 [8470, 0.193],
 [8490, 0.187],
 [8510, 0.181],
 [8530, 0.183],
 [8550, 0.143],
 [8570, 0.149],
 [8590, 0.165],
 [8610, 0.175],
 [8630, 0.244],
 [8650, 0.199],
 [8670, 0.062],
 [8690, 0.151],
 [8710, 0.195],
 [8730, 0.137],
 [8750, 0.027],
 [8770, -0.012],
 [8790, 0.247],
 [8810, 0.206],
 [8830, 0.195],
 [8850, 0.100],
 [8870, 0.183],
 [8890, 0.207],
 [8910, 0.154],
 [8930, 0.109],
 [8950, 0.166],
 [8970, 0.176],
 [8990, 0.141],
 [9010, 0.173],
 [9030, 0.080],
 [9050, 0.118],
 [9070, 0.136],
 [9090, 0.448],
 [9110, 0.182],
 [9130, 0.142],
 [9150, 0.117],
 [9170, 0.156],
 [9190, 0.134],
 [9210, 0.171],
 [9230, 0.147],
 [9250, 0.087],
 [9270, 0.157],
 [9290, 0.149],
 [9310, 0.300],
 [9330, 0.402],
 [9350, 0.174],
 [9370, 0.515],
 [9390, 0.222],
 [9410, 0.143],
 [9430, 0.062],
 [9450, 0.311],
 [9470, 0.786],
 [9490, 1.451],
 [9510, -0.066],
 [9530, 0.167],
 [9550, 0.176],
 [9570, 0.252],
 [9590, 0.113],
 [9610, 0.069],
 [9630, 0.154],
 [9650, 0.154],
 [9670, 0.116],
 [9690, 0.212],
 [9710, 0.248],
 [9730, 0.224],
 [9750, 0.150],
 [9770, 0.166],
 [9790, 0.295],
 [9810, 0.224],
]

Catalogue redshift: 0.81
